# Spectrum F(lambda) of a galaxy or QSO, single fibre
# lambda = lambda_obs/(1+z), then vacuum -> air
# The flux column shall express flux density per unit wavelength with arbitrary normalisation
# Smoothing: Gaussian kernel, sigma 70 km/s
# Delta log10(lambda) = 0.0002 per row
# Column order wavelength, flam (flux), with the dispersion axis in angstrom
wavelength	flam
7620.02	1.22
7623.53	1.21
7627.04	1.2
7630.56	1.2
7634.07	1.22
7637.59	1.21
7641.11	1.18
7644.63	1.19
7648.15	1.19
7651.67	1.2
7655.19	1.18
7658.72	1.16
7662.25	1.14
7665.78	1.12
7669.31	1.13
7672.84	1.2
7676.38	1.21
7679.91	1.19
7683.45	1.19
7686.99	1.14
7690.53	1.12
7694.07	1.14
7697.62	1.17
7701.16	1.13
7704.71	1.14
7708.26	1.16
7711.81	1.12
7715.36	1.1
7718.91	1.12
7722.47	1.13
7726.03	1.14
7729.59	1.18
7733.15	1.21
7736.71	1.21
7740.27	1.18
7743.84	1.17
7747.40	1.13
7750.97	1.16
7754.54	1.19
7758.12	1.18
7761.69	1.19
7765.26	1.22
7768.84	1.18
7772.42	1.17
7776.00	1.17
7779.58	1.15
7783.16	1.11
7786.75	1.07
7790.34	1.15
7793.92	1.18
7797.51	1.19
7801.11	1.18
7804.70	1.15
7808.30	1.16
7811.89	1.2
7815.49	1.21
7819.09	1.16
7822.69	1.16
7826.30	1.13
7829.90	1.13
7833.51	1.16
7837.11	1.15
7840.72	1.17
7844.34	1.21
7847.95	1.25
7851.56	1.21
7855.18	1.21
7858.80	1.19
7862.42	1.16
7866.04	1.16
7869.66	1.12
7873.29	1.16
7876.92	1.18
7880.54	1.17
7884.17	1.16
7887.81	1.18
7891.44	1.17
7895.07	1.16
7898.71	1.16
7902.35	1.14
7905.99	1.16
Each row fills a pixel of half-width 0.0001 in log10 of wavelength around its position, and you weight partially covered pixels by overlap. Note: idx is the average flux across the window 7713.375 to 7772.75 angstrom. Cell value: 1.17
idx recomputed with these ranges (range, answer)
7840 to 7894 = 1.18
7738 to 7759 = 1.17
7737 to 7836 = 1.16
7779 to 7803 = 1.15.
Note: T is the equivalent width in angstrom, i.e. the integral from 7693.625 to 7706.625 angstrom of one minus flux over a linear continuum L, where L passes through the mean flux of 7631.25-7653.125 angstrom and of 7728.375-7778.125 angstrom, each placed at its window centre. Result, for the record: 0.5 angstrom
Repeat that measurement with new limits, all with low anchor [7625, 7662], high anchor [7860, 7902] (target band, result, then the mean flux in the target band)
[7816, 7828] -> 0.12 angstrom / 1.16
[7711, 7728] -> 0.84 angstrom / 1.12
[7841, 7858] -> -0.71 angstrom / 1.21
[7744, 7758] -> 0.17 angstrom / 1.16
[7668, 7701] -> 0.60 angstrom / 1.16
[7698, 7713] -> 0.53 angstrom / 1.14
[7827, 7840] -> 0.22 angstrom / 1.15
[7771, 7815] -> 0.53 angstrom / 1.16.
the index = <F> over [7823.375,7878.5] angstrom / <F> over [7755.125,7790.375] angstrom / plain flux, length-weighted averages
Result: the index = 1.01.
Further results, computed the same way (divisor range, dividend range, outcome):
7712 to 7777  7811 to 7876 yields 1.01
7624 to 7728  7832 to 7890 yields 1.01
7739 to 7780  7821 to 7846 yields 0.99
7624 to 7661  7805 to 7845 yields 0.98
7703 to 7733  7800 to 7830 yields 1.02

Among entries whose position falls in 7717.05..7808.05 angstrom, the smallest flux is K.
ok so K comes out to 1.07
